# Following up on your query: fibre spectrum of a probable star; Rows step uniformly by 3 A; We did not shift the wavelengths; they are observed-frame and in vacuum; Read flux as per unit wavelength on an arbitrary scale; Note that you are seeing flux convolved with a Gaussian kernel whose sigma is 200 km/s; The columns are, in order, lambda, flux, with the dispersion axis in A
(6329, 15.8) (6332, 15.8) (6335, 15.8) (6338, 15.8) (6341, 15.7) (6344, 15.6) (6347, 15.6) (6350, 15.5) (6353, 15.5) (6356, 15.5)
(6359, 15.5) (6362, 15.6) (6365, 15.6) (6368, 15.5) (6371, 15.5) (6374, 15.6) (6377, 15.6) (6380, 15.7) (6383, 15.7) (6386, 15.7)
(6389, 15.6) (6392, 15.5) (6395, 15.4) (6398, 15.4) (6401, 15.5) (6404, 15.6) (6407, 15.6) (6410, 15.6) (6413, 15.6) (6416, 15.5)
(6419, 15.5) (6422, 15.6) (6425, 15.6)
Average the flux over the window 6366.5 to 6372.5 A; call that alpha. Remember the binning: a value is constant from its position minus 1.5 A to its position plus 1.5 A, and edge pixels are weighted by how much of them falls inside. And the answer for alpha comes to 15.5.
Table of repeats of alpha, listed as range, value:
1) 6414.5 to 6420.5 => 15.5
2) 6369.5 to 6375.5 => 15.5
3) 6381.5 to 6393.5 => 15.6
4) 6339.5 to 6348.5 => 15.6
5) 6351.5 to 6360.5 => 15.5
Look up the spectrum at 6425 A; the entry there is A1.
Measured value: 15.6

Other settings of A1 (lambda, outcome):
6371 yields 15.5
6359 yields 15.5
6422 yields 15.6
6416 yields 15.5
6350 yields 15.5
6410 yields 15.6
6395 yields 15.4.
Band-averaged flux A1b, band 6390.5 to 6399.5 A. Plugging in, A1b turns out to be 15.4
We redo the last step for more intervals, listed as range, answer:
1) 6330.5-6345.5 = 15.7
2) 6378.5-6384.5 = 15.7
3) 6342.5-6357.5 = 15.5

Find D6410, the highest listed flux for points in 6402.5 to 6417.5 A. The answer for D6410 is 15.6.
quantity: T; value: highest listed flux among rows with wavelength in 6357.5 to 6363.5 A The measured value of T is 15.6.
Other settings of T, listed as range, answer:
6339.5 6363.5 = 15.7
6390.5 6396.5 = 15.5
